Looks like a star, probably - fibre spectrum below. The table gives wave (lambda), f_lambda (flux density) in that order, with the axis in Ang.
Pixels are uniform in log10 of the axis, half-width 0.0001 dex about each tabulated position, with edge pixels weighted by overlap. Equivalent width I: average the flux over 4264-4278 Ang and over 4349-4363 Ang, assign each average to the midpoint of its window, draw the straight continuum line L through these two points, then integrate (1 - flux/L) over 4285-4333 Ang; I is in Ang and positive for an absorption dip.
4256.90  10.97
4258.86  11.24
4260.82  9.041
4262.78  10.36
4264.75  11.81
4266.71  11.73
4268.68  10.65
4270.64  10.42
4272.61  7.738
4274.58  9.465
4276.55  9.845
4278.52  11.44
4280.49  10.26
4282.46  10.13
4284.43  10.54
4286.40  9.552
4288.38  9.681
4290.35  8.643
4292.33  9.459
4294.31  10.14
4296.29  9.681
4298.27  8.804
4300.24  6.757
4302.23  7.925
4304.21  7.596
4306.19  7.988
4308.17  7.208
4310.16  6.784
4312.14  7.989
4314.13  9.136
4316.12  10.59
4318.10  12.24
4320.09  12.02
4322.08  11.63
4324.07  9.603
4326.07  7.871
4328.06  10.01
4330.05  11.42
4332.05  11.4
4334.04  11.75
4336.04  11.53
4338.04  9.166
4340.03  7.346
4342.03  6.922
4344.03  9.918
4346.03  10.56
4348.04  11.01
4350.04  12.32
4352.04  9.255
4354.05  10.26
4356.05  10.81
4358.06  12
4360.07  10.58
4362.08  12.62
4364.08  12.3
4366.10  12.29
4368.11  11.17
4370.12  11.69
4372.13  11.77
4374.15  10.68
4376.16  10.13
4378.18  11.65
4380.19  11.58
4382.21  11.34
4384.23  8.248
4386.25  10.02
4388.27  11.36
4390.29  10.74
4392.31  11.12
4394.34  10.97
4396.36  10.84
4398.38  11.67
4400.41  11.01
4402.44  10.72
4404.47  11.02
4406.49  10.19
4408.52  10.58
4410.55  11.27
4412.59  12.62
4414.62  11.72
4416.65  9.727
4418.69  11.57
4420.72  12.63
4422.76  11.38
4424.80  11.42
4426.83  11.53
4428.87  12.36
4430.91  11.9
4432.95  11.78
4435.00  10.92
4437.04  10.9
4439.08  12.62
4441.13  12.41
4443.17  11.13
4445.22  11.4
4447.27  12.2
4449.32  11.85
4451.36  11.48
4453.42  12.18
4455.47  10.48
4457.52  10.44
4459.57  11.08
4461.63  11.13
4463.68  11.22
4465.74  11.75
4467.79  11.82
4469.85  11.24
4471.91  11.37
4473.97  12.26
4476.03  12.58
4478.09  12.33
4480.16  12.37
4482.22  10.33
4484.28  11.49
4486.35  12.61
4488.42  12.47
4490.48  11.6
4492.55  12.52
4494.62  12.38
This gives 5.8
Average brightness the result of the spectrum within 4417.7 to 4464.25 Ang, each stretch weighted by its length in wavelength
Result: 11.6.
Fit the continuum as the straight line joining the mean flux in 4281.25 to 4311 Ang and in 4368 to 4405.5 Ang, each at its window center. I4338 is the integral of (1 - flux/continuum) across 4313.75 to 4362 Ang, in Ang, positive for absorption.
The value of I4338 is -3.5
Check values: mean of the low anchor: 8.75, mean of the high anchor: 10.9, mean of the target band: 10.4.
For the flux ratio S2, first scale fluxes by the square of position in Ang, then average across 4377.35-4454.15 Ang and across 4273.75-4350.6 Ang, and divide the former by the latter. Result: 1.23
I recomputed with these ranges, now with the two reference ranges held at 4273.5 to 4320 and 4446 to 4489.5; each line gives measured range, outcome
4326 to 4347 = -0.17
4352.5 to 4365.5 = -1.58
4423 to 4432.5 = -0.58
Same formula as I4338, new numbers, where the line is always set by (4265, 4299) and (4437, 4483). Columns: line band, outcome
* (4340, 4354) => 1.0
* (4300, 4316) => 3.6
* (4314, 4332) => -0.5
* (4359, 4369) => -1.0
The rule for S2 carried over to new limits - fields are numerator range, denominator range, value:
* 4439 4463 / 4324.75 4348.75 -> 1.22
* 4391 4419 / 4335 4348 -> 1.21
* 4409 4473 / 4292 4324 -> 1.34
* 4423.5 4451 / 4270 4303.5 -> 1.33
